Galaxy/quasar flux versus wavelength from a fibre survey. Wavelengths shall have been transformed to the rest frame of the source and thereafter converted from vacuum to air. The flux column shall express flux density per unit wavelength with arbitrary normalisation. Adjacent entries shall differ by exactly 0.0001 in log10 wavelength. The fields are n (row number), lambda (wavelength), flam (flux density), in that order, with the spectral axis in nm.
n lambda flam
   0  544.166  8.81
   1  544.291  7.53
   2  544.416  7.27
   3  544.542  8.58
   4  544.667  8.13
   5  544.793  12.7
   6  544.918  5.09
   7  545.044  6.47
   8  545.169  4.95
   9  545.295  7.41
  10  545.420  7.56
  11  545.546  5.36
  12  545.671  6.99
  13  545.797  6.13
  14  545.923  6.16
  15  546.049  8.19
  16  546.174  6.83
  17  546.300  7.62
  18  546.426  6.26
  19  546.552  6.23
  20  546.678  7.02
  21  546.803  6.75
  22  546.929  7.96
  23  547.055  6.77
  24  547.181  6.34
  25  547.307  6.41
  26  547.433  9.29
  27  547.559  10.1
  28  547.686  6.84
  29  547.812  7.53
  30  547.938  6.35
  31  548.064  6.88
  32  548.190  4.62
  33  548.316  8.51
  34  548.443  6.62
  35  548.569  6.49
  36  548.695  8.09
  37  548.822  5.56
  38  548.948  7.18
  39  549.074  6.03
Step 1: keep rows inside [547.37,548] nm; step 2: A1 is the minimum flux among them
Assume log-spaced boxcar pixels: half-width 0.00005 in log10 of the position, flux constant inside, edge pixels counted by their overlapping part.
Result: 6.35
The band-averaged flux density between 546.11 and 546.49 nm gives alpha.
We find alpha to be 6.91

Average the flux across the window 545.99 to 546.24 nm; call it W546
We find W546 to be 7.52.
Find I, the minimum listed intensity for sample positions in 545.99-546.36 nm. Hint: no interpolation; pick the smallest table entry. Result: 6.83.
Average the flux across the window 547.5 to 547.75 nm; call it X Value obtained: 8.41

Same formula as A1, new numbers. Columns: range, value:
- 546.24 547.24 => 6.23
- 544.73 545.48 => 4.95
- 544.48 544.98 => 5.09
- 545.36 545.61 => 5.36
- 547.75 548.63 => 4.62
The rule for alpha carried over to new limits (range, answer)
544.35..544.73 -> 7.99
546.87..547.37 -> 6.86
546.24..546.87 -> 6.78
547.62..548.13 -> 6.9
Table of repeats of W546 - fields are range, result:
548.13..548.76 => 6.87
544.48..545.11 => 8.18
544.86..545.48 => 6.3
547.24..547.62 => 8.57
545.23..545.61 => 6.78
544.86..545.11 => 5.78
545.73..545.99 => 6.17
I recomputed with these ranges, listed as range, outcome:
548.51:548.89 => 5.56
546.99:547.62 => 6.34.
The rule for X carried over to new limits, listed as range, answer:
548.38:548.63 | 6.56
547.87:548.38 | 6.6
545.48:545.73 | 6.18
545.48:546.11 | 6.56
